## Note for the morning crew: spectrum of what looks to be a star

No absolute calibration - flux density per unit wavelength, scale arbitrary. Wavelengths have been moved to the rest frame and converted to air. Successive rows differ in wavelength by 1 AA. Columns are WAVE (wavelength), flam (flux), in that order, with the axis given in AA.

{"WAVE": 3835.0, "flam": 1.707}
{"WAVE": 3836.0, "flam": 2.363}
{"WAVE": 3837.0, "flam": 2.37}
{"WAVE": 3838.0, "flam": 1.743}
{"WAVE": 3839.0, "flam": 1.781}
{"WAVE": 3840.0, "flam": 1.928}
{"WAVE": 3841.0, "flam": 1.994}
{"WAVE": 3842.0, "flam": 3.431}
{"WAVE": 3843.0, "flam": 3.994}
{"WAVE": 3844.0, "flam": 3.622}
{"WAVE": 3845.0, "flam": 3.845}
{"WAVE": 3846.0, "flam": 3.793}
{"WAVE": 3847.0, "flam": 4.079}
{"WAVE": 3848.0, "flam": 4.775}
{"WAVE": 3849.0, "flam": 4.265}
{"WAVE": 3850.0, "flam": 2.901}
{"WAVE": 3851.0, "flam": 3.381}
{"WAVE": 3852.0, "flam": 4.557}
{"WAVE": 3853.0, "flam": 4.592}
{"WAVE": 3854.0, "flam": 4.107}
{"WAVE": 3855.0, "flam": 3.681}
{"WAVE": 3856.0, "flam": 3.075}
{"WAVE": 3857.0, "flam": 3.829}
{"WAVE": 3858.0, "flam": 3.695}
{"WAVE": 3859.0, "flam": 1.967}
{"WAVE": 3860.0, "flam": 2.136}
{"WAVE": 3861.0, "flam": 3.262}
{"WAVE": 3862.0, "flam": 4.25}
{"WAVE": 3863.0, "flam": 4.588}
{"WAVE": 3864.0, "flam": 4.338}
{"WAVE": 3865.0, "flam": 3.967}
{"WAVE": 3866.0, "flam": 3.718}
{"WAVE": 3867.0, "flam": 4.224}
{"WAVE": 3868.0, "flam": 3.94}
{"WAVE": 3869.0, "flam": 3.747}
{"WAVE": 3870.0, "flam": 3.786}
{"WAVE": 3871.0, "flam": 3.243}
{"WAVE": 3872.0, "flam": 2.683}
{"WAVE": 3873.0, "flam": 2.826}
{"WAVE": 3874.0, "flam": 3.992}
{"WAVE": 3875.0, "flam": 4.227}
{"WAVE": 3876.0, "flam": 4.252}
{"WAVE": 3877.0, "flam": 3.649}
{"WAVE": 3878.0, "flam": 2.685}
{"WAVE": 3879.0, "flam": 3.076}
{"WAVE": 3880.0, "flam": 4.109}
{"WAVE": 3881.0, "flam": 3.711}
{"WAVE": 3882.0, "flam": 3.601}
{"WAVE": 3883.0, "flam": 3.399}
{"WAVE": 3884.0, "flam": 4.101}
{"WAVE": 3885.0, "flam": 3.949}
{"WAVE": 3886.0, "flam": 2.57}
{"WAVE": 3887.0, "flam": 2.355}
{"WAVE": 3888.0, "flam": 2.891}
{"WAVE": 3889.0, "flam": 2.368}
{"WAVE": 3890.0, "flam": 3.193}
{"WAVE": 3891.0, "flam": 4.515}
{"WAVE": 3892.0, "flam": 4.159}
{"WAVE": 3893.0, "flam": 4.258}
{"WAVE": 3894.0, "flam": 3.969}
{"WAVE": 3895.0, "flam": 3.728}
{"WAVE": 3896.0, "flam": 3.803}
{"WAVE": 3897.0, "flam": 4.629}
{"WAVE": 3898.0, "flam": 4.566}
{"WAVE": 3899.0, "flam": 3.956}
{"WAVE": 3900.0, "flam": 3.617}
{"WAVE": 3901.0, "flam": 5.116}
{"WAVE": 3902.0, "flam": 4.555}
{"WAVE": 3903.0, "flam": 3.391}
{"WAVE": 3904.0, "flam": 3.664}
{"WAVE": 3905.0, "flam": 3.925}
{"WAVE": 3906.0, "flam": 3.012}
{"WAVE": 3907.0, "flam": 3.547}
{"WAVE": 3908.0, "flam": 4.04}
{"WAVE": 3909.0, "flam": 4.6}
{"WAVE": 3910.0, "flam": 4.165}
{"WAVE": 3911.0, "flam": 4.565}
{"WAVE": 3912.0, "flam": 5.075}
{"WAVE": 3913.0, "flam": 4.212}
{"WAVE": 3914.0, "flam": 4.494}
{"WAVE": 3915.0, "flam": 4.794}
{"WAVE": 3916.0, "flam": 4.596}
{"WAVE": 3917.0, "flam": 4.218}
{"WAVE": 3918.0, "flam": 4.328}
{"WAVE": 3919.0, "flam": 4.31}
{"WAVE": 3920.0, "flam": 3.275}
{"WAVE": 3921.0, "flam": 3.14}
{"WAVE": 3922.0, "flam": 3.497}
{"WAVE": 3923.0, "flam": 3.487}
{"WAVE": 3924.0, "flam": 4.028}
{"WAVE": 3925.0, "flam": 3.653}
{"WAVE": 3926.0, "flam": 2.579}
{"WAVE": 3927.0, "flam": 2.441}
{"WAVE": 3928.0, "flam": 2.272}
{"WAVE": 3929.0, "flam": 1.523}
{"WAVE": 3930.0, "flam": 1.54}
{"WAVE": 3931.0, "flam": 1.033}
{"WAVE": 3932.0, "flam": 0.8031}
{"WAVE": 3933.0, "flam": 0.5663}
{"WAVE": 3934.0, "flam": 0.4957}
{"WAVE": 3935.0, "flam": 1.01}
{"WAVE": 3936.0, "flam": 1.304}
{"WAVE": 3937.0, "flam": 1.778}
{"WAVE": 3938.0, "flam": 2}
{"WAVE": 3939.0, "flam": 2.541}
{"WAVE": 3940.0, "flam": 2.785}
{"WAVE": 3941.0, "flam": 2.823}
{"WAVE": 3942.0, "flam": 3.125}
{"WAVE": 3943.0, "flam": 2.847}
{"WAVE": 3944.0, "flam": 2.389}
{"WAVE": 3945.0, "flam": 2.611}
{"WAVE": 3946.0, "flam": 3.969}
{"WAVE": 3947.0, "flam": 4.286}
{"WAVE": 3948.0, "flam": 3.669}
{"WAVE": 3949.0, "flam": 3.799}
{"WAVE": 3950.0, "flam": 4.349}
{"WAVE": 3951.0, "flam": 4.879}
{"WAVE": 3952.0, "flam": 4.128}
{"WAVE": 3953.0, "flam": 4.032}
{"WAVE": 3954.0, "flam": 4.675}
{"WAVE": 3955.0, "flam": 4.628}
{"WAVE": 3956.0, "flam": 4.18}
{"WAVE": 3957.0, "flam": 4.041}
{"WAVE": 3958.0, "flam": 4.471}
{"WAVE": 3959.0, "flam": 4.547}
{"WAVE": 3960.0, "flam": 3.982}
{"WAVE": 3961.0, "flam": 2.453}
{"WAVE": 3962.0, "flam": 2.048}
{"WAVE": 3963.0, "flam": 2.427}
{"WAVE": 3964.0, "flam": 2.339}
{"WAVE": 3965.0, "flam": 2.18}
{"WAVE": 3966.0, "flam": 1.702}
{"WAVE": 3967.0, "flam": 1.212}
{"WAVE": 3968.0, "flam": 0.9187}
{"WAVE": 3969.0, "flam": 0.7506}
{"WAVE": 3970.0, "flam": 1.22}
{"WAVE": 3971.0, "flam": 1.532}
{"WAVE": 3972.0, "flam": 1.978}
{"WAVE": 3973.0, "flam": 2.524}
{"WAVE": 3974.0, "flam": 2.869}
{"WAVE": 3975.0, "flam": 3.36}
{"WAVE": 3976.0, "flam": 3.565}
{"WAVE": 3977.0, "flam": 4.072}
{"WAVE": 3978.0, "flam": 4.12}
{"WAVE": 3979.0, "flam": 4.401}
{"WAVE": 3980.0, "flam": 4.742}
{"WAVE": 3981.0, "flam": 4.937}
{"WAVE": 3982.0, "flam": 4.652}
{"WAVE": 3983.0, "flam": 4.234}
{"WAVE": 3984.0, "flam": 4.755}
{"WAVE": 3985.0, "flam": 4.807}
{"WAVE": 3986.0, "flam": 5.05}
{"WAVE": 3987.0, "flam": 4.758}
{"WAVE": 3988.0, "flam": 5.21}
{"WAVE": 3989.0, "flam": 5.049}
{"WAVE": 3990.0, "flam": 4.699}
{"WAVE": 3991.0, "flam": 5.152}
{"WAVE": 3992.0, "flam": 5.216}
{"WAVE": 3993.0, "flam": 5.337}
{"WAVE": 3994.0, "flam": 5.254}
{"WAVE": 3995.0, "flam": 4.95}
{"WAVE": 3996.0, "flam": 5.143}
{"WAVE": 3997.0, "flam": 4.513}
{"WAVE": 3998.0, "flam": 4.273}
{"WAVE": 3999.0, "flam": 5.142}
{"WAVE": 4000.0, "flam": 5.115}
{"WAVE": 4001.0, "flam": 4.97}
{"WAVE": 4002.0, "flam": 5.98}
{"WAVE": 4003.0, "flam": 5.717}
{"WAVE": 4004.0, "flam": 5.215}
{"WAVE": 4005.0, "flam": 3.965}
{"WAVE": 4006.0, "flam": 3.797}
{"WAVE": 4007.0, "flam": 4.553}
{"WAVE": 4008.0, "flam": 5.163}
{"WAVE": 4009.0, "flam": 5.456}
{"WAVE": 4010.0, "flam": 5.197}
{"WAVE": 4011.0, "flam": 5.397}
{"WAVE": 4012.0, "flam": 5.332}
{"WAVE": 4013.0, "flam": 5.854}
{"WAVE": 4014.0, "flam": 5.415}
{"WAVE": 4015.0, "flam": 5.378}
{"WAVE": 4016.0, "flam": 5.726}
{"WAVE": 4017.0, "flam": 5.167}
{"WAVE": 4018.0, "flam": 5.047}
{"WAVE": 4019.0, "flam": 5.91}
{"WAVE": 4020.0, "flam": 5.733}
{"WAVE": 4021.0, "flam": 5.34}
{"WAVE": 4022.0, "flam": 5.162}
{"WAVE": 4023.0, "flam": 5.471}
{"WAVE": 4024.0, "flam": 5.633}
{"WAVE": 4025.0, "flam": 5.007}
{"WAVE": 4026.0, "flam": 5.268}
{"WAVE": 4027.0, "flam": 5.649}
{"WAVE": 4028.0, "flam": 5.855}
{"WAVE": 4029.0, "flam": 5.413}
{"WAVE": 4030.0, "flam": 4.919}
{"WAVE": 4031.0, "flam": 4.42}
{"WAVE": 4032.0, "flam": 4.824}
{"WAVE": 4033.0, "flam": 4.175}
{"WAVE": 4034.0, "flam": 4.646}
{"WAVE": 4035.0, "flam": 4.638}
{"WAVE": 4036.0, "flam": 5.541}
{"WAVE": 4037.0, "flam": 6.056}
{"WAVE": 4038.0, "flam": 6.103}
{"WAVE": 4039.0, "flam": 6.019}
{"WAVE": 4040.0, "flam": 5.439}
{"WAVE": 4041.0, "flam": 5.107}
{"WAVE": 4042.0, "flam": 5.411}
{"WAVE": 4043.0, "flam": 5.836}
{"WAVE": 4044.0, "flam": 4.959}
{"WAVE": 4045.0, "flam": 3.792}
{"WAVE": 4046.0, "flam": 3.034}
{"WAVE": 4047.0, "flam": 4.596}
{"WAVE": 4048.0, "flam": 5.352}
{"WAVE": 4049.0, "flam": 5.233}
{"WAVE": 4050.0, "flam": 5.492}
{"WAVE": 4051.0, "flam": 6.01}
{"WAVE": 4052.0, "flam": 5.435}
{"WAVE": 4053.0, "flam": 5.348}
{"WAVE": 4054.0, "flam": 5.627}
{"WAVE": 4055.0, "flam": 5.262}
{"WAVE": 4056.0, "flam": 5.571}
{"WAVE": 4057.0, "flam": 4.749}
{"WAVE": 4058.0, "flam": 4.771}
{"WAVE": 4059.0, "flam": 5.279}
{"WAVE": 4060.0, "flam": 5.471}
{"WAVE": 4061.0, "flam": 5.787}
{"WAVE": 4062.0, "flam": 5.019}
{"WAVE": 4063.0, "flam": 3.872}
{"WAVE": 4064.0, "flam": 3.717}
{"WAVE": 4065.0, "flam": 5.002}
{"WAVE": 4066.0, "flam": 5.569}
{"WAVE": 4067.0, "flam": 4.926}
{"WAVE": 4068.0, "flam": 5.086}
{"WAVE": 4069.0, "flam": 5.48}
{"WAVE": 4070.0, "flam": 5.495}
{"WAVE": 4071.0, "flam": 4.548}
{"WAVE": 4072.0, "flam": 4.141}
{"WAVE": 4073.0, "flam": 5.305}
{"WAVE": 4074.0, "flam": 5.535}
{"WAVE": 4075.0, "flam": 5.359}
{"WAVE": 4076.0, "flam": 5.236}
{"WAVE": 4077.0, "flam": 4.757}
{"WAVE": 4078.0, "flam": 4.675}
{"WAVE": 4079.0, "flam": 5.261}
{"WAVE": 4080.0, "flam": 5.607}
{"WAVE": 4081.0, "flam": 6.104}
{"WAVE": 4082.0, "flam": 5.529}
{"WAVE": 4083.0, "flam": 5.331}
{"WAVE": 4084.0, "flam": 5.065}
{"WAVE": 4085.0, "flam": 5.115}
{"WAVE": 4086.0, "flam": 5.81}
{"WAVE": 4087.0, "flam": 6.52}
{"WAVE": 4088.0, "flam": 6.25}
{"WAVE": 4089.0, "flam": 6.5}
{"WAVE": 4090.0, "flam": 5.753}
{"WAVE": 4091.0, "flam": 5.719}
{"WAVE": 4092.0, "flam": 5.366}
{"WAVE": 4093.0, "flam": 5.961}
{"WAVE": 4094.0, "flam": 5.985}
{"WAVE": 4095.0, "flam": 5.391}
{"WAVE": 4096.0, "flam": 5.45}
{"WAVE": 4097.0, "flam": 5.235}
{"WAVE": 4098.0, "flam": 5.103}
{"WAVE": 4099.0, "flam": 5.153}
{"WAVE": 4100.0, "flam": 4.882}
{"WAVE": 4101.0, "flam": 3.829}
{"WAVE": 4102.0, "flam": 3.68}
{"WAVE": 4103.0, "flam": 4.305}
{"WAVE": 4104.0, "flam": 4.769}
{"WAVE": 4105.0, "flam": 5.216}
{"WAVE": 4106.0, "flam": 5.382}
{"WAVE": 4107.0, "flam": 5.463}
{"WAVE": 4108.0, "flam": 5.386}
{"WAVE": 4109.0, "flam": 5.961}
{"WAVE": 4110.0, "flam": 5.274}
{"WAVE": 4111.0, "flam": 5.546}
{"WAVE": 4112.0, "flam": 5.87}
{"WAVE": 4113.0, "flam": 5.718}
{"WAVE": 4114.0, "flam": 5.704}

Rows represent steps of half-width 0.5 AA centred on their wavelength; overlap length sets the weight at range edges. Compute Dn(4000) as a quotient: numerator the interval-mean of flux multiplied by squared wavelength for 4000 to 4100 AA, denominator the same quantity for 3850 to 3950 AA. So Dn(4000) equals 1.66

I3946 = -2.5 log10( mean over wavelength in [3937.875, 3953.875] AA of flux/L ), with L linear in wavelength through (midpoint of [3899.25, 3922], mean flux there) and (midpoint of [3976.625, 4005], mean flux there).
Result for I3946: 0.28 mag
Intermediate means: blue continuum 4.1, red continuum 4.9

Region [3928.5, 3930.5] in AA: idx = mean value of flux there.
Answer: 1.53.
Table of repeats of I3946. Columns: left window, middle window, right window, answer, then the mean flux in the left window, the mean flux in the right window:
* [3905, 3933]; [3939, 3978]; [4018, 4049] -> 0.28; 3.41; 5.18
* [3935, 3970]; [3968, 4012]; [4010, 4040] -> -0.02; 3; 5.35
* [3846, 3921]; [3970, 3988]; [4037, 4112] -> 0.17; 3.82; 5.24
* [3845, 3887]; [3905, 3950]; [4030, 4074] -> 0.31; 3.66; 5.08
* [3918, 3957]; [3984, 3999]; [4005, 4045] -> -0.14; 2.94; 5.25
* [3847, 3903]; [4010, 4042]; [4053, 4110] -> -0.11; 3.72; 5.24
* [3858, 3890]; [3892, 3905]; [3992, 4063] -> -0.10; 3.47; 5.18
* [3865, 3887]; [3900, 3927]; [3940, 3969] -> -0.16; 3.57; 3.26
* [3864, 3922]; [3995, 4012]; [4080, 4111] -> -0.07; 3.83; 5.39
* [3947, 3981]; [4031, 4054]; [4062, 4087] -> -0.12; 3.25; 5.13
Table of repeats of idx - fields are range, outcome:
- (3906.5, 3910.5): 4.09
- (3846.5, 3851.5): 3.88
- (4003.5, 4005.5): 4.59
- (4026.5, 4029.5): 5.64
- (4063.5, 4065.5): 4.36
